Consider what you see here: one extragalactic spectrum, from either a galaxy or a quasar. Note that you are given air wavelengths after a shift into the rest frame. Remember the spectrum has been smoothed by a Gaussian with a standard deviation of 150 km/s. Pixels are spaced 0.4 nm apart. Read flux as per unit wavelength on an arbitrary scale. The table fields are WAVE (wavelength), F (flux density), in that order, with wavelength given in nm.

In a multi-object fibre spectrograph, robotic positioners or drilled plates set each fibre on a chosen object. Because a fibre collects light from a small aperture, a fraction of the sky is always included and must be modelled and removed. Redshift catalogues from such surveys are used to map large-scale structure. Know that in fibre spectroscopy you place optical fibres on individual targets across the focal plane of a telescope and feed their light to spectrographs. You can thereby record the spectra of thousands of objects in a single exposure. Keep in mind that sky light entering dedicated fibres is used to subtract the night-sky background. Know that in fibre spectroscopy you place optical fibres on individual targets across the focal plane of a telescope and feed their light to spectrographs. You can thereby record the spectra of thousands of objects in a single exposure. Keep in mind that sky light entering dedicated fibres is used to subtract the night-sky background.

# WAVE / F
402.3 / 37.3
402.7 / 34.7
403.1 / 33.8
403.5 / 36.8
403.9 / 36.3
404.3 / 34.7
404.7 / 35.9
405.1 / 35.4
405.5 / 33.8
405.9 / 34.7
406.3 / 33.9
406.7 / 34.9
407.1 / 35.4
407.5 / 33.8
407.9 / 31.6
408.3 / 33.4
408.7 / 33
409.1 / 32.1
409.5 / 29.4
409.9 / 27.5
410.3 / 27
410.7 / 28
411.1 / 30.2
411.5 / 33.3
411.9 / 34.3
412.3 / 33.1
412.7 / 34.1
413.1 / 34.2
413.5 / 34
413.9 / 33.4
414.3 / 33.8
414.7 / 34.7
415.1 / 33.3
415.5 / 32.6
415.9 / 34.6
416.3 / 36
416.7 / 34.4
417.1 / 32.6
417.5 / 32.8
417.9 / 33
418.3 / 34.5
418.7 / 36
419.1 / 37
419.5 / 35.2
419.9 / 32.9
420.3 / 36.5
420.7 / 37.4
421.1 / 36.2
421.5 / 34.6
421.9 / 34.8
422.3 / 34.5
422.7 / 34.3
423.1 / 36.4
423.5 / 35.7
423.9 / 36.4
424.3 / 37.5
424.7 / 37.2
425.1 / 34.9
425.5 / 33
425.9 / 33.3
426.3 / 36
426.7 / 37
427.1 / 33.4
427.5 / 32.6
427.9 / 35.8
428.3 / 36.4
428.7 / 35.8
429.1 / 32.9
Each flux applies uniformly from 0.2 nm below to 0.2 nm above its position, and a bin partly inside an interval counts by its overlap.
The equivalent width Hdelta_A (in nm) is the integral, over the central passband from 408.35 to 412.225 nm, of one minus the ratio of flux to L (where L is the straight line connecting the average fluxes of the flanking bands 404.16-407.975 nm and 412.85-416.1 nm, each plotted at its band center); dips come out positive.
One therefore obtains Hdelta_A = 0.39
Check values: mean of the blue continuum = 34.5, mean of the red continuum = 33.8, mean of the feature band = 30.7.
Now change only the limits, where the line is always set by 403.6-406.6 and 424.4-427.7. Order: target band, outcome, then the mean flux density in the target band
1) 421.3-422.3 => 0.00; 34.7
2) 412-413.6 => 0.05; 33.9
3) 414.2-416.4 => 0.05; 34.1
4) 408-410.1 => 0.23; 31.1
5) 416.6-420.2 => 0.05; 34.3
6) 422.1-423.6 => -0.02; 35.2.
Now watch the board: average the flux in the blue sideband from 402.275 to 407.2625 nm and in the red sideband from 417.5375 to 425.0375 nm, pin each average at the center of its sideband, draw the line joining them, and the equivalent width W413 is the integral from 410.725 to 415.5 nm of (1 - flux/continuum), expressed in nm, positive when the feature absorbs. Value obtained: 0.28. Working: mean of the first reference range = 35.1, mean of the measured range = 33.3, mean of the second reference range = 35.5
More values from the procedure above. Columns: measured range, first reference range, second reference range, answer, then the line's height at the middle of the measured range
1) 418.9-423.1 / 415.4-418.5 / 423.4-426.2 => -0.09 nm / 34.7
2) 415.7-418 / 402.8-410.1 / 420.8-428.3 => 0.04 nm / 34.6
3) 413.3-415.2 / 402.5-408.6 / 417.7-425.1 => 0.07 nm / 35.1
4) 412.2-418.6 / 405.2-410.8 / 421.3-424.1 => -0.03 nm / 33.7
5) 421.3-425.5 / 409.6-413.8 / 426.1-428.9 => -0.14 nm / 34.3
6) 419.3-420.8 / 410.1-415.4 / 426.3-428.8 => -0.07 nm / 33.9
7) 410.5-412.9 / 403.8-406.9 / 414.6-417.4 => 0.15 nm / 34.3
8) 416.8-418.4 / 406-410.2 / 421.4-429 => 0.04 nm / 34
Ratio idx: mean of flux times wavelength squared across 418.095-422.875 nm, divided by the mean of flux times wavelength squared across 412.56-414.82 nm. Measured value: 1.07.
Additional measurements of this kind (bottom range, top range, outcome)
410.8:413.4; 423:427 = 1.15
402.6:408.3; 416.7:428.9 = 1.10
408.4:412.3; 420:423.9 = 1.22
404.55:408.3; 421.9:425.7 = 1.13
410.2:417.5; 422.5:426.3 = 1.13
